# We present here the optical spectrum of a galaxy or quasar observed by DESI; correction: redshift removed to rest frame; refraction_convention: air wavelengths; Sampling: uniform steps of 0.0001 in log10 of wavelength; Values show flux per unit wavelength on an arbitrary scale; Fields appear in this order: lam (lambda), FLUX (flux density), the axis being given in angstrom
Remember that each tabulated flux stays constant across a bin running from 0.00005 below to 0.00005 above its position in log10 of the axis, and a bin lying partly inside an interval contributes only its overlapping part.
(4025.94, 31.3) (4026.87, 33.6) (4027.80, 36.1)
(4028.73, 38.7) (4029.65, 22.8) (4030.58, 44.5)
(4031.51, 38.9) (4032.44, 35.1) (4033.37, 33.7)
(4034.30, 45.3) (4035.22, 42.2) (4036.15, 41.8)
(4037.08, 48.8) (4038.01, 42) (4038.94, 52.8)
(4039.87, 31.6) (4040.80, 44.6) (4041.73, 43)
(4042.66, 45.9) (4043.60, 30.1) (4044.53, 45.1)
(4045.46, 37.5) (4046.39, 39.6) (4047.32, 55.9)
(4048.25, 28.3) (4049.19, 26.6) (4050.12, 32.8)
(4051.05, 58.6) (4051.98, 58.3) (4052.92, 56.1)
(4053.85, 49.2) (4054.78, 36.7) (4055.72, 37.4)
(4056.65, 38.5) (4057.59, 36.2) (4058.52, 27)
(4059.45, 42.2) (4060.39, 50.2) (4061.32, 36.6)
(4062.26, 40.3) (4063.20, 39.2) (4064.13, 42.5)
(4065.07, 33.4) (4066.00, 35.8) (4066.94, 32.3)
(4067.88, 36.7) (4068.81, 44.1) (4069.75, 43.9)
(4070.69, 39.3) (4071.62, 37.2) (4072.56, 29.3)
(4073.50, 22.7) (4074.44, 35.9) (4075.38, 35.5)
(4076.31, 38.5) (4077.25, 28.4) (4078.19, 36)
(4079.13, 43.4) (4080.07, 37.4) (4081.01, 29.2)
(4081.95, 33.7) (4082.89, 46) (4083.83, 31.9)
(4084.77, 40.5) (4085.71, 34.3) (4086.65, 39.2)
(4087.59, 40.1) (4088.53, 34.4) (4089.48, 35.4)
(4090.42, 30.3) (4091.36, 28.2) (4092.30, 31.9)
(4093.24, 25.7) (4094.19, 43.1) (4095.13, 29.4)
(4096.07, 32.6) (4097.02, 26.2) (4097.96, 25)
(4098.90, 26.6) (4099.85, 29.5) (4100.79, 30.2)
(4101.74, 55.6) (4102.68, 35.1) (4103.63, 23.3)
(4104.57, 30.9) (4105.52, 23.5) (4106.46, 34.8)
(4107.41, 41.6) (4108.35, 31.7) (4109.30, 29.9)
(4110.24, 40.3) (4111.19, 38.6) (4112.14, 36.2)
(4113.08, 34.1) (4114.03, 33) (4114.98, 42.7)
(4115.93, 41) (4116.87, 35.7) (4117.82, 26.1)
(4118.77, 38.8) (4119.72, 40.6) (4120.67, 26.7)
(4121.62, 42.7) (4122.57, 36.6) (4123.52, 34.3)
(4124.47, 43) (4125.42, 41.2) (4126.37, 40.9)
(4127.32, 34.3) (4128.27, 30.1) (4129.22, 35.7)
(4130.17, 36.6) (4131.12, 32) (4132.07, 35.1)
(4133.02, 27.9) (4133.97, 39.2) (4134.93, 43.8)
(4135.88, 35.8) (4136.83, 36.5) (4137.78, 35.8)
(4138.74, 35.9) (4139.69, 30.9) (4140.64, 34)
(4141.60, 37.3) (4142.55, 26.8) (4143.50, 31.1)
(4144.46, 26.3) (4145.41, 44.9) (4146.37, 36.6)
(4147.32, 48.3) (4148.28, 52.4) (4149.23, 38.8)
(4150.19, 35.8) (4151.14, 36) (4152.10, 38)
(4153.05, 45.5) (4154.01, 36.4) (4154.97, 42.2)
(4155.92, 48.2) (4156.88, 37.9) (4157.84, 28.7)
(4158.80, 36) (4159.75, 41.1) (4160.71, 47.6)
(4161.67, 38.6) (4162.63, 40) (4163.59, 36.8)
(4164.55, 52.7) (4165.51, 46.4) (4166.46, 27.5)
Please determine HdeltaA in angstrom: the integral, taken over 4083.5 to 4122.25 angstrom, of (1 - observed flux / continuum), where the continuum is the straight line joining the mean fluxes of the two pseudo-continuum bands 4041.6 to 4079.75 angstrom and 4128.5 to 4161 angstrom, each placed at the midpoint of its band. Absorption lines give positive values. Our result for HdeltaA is 4.2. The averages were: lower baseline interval 39.1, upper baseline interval 37.4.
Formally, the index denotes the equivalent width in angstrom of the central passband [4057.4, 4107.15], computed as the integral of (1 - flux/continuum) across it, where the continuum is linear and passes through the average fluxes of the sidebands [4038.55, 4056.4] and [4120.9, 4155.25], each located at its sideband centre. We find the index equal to 6.8 angstrom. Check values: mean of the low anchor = 42.5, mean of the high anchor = 37.1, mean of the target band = 34.9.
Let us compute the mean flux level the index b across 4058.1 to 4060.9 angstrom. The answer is 40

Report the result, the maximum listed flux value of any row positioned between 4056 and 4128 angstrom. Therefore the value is 55.6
